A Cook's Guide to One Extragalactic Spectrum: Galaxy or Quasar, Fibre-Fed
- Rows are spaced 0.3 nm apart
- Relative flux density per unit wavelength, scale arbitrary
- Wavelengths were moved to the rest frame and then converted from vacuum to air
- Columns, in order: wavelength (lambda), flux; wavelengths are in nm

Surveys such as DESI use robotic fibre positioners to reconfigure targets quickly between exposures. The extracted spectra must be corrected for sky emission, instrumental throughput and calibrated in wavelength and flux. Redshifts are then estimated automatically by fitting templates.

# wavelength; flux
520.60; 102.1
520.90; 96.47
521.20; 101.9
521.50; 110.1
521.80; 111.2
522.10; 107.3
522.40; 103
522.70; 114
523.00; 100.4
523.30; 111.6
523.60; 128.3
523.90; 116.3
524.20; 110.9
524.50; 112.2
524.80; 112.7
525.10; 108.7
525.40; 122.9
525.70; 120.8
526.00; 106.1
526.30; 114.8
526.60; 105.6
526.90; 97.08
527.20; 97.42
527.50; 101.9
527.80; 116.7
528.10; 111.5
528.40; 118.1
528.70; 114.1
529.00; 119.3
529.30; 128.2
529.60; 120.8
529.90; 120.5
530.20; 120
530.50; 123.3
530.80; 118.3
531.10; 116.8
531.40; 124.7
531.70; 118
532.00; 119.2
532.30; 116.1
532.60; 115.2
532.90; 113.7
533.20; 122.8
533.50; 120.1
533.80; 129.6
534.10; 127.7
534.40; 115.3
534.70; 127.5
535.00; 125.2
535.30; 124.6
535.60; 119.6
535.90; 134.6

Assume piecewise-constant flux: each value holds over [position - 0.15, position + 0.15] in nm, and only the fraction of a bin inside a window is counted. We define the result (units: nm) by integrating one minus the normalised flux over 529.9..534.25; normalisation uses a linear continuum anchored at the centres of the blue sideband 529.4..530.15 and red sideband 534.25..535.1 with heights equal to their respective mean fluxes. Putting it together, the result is 0.05 nm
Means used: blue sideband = 121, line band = 120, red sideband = 123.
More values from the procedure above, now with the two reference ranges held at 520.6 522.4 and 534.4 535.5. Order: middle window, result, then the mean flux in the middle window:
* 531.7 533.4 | 0.04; 118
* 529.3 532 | -0.06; 121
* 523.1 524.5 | -0.10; 116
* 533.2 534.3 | -0.02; 125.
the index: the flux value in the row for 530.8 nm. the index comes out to 118.3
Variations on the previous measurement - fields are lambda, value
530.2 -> 120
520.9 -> 96.47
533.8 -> 129.6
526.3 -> 114.8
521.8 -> 111.2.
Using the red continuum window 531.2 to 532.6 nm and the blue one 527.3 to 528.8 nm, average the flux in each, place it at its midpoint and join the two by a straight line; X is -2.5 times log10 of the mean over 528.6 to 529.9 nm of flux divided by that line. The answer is -0.06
